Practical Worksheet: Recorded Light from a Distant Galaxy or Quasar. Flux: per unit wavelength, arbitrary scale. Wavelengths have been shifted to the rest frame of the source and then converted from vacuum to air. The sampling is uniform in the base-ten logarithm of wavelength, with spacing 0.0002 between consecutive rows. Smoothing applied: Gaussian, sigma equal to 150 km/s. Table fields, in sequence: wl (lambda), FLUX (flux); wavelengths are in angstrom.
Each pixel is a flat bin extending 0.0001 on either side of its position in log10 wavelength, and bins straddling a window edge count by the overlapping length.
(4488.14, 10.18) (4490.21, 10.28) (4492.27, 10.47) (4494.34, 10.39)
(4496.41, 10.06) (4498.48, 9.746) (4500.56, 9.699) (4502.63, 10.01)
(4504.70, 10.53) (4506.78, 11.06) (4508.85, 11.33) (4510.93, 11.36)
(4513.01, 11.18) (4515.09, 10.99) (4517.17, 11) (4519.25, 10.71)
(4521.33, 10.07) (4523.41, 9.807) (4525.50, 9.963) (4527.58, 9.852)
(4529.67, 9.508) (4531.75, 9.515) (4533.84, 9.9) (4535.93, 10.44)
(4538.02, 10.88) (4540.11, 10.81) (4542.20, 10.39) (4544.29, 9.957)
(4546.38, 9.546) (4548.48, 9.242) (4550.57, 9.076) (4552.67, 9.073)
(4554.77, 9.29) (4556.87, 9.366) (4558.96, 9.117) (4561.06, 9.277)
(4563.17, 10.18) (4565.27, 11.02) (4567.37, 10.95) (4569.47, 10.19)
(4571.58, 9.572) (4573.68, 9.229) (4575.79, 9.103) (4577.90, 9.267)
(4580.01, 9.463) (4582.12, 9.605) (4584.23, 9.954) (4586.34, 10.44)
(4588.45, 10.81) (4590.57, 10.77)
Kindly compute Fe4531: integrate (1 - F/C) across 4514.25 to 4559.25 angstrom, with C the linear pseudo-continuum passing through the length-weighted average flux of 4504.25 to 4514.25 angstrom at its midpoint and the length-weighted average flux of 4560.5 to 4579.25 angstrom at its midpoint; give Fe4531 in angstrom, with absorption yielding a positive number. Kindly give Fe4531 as 2.6 angstrom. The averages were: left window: 11.1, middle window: 9.94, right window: 9.87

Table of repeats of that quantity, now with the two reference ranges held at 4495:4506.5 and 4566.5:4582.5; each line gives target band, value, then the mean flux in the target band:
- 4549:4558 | 0.53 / 9.21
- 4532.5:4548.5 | -0.54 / 10.2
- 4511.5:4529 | -0.83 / 10.4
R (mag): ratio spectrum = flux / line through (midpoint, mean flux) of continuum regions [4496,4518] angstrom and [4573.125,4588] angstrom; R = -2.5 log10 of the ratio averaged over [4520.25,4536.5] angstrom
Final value 0.05 mag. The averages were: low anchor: 10.6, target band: 9.87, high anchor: 9.64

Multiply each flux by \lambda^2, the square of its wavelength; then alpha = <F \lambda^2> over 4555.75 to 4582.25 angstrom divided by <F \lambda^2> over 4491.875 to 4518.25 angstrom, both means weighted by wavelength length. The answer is 0.94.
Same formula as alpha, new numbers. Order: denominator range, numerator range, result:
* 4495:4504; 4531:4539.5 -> 1.05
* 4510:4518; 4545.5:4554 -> 0.84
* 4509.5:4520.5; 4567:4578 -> 0.90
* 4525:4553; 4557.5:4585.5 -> 1.00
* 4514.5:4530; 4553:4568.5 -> 0.98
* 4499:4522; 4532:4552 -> 0.95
